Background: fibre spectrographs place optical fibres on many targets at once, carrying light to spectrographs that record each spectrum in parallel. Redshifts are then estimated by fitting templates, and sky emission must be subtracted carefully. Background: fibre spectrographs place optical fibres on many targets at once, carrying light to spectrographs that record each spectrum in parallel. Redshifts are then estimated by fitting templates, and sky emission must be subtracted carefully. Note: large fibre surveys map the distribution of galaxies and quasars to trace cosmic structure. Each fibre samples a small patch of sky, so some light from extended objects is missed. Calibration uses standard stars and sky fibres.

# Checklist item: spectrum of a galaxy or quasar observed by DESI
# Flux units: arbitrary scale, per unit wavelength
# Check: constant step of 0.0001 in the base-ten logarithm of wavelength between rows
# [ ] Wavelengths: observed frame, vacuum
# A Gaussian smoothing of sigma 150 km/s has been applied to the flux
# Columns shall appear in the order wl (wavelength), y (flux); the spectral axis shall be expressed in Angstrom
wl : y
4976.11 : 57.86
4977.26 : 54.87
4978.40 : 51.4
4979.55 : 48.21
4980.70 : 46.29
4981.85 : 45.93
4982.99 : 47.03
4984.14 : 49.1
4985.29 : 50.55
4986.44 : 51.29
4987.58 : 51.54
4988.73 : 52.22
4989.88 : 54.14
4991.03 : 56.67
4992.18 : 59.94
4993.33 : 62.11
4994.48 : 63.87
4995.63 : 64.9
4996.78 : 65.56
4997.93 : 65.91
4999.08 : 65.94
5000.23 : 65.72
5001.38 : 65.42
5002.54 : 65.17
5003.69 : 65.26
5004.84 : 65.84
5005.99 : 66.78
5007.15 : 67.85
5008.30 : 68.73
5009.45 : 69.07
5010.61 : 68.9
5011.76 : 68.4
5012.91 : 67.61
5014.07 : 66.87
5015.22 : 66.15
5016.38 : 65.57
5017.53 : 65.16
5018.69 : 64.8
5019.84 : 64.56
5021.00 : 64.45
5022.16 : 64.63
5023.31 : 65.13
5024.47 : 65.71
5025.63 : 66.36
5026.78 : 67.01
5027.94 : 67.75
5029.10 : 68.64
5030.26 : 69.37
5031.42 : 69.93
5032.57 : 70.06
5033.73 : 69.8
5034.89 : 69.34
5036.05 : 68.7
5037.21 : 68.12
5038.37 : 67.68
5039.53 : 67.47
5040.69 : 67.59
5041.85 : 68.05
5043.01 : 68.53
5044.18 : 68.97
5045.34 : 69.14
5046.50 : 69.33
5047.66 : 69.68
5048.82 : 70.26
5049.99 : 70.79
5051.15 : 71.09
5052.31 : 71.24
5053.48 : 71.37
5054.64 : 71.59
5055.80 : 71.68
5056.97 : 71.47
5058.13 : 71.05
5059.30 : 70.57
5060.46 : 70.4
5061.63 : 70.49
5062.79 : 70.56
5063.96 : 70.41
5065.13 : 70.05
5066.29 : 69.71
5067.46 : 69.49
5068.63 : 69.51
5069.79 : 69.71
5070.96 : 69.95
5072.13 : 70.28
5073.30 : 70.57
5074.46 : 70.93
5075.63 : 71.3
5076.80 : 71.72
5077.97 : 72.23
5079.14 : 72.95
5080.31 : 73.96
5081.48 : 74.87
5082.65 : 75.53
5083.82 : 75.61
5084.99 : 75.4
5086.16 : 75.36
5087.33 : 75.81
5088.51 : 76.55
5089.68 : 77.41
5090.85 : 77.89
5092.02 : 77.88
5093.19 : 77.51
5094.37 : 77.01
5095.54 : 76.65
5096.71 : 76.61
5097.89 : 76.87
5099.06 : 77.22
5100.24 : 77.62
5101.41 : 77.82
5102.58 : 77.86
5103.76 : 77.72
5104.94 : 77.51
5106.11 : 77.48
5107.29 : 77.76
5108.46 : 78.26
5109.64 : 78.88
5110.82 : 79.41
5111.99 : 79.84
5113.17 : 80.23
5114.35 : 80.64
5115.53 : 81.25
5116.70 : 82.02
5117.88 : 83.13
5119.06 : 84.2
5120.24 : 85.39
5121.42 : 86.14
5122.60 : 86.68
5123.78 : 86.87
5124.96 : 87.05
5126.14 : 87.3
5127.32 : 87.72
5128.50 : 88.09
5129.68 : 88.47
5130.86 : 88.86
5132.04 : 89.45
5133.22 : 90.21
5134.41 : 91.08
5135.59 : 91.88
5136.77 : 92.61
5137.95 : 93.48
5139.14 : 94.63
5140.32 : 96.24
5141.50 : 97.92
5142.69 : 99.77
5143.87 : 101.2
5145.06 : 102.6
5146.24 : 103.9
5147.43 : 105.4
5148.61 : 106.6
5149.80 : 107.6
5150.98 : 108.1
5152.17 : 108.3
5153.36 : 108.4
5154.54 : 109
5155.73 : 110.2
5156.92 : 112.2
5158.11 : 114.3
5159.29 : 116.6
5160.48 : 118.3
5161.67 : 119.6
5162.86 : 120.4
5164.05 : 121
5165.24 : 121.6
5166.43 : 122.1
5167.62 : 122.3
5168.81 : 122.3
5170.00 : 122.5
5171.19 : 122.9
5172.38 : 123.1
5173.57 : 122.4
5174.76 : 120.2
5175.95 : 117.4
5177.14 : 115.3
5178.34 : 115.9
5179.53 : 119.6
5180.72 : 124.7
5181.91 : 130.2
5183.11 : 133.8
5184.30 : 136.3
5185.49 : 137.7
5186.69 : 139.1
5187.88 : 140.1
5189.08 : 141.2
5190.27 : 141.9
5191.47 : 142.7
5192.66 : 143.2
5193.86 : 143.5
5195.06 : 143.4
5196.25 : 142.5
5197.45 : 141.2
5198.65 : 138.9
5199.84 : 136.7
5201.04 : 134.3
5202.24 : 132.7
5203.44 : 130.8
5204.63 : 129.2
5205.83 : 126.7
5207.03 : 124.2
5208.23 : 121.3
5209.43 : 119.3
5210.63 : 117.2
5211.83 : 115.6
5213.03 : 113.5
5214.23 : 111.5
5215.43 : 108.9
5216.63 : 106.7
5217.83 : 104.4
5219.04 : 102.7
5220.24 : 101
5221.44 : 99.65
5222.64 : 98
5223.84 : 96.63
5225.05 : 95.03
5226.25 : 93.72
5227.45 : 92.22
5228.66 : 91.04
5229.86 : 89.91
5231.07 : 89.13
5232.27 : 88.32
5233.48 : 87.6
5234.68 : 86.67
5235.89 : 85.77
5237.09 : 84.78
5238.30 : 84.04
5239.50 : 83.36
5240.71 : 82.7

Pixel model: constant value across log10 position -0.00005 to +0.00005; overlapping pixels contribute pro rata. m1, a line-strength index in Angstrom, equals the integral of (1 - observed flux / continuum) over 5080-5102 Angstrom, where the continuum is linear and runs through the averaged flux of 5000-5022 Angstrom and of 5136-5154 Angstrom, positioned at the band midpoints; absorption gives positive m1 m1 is 2.75 Angstrom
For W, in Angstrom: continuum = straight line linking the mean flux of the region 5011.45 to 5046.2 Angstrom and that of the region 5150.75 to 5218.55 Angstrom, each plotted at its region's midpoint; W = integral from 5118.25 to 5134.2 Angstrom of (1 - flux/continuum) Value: 2.41 Angstrom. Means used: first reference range 67.4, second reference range 124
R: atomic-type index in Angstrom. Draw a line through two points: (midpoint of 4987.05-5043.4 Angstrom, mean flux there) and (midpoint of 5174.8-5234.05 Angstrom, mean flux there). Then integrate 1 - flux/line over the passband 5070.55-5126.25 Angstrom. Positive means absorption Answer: 7.1 Angstrom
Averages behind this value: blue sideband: 65.6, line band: 77.9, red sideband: 119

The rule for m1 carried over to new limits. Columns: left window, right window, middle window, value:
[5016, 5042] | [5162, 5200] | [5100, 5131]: 6.2 Angstrom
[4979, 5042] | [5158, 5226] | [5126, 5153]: 2.3 Angstrom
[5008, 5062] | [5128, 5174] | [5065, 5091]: 3.1 Angstrom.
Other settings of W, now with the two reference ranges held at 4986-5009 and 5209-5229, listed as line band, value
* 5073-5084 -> 0.7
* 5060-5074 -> 1.0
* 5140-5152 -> -1.7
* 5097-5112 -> 0.8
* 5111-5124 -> 0.3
